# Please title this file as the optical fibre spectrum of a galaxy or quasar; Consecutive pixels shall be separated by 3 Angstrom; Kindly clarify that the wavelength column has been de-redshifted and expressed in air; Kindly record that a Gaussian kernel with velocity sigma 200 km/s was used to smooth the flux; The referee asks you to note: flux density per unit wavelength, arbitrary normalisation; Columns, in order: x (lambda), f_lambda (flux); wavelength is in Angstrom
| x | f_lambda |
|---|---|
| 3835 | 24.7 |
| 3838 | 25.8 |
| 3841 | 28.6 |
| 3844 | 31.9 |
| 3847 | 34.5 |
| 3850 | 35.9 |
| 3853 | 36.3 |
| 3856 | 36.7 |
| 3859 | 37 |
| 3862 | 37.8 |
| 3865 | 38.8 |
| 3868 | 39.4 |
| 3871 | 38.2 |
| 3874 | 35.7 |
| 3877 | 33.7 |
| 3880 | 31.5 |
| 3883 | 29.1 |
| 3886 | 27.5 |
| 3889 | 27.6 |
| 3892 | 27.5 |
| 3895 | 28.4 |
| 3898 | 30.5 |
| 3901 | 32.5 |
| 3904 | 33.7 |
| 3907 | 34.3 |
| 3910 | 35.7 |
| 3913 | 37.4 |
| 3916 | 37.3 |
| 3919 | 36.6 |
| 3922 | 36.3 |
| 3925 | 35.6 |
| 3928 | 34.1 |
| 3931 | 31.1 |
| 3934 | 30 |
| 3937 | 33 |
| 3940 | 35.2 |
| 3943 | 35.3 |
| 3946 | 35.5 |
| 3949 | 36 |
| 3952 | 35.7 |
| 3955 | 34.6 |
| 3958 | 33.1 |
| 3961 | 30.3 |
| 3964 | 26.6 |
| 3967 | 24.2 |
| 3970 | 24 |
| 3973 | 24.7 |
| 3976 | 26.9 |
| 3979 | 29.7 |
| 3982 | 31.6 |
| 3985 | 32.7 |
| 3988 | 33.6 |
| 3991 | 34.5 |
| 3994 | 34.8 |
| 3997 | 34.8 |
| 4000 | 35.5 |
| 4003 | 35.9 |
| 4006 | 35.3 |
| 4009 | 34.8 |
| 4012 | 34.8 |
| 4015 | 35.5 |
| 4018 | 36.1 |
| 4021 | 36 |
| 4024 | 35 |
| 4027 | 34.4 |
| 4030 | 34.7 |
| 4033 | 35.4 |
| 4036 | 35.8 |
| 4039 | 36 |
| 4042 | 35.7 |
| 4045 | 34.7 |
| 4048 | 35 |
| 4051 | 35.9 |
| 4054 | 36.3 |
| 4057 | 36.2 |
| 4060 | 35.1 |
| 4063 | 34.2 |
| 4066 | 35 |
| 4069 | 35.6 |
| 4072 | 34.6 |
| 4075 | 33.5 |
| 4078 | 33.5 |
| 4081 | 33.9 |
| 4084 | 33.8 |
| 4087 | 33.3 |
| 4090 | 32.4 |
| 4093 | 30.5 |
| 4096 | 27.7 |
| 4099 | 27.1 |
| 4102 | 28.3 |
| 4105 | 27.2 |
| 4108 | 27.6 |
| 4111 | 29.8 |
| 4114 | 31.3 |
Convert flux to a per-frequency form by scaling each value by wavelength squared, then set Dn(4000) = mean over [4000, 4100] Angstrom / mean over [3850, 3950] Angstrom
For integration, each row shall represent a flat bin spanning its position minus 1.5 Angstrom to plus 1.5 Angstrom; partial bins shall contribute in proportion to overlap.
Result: 1.09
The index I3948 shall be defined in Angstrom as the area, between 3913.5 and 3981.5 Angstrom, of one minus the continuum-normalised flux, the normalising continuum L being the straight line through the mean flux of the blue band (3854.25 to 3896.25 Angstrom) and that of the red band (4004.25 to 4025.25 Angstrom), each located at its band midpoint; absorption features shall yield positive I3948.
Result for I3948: 4.6 Angstrom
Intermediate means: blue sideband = 33.5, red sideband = 35.4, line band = 32.2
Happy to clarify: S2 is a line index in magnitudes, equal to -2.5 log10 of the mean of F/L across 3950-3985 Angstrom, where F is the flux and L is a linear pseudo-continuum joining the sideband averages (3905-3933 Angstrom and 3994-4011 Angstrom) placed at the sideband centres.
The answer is 0.19 mag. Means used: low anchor 35.3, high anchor 35.2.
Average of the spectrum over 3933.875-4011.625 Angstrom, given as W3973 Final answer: 32.3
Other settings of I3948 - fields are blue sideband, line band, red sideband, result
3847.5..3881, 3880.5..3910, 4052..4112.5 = 4.5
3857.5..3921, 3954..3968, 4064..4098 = 1.6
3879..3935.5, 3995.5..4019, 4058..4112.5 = -2.3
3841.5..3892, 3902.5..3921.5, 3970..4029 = -1.1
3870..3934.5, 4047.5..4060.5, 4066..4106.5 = -1.6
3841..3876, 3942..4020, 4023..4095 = 5.8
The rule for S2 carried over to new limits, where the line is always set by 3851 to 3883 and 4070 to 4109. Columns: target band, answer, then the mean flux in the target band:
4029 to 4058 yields -0.11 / 35.6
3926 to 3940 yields 0.07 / 32.5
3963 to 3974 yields 0.34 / 24.8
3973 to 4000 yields 0.05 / 32.1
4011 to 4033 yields -0.08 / 35.2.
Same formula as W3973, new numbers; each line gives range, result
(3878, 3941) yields 32.6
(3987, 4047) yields 35.2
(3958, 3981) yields 27.2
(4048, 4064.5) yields 35.5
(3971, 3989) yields 29.6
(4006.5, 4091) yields 34.9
